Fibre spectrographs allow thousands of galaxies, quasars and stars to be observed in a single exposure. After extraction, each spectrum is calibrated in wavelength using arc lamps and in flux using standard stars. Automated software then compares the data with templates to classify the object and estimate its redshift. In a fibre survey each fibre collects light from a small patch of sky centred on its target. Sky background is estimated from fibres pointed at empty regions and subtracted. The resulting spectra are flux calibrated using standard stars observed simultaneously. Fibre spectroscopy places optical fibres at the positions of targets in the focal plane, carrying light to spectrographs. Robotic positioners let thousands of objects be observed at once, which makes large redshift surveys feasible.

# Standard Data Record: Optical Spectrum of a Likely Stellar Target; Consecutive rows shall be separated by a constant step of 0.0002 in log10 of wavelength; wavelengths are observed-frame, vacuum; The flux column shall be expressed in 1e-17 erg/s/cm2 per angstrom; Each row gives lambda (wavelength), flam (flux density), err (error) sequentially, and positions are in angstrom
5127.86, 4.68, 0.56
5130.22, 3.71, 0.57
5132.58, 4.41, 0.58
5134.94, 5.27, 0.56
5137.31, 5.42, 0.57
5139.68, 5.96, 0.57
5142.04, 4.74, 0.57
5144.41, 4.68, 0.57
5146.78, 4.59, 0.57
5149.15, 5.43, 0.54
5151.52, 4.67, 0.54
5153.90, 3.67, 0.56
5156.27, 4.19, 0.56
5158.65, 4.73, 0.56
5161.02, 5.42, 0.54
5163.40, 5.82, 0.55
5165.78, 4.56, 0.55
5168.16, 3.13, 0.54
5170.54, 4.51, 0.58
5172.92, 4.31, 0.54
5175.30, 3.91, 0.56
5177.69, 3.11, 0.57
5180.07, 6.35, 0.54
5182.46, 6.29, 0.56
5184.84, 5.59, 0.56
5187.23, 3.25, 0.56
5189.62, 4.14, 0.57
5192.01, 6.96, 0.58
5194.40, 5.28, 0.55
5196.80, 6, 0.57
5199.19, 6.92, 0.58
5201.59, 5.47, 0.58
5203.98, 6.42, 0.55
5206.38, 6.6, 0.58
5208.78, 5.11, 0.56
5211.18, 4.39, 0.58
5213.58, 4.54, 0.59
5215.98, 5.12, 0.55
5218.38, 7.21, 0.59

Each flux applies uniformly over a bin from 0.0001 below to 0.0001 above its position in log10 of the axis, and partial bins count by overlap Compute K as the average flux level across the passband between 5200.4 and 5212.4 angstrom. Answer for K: 5.6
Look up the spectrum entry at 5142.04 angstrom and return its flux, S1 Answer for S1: 4.74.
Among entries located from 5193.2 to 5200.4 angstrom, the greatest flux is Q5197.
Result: 6.92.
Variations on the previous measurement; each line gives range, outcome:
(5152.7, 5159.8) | 4.73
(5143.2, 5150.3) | 5.43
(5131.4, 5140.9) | 5.96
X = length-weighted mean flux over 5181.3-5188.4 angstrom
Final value 5.05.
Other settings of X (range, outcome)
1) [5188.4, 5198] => 5.59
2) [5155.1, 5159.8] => 4.45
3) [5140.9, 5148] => 4.67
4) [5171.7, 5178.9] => 3.79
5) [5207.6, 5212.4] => 4.75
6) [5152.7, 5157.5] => 3.93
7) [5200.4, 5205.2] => 5.95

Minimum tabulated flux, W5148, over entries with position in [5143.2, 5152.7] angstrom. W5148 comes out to 4.59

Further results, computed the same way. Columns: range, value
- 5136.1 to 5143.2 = 4.74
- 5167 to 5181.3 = 3.11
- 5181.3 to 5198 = 3.25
